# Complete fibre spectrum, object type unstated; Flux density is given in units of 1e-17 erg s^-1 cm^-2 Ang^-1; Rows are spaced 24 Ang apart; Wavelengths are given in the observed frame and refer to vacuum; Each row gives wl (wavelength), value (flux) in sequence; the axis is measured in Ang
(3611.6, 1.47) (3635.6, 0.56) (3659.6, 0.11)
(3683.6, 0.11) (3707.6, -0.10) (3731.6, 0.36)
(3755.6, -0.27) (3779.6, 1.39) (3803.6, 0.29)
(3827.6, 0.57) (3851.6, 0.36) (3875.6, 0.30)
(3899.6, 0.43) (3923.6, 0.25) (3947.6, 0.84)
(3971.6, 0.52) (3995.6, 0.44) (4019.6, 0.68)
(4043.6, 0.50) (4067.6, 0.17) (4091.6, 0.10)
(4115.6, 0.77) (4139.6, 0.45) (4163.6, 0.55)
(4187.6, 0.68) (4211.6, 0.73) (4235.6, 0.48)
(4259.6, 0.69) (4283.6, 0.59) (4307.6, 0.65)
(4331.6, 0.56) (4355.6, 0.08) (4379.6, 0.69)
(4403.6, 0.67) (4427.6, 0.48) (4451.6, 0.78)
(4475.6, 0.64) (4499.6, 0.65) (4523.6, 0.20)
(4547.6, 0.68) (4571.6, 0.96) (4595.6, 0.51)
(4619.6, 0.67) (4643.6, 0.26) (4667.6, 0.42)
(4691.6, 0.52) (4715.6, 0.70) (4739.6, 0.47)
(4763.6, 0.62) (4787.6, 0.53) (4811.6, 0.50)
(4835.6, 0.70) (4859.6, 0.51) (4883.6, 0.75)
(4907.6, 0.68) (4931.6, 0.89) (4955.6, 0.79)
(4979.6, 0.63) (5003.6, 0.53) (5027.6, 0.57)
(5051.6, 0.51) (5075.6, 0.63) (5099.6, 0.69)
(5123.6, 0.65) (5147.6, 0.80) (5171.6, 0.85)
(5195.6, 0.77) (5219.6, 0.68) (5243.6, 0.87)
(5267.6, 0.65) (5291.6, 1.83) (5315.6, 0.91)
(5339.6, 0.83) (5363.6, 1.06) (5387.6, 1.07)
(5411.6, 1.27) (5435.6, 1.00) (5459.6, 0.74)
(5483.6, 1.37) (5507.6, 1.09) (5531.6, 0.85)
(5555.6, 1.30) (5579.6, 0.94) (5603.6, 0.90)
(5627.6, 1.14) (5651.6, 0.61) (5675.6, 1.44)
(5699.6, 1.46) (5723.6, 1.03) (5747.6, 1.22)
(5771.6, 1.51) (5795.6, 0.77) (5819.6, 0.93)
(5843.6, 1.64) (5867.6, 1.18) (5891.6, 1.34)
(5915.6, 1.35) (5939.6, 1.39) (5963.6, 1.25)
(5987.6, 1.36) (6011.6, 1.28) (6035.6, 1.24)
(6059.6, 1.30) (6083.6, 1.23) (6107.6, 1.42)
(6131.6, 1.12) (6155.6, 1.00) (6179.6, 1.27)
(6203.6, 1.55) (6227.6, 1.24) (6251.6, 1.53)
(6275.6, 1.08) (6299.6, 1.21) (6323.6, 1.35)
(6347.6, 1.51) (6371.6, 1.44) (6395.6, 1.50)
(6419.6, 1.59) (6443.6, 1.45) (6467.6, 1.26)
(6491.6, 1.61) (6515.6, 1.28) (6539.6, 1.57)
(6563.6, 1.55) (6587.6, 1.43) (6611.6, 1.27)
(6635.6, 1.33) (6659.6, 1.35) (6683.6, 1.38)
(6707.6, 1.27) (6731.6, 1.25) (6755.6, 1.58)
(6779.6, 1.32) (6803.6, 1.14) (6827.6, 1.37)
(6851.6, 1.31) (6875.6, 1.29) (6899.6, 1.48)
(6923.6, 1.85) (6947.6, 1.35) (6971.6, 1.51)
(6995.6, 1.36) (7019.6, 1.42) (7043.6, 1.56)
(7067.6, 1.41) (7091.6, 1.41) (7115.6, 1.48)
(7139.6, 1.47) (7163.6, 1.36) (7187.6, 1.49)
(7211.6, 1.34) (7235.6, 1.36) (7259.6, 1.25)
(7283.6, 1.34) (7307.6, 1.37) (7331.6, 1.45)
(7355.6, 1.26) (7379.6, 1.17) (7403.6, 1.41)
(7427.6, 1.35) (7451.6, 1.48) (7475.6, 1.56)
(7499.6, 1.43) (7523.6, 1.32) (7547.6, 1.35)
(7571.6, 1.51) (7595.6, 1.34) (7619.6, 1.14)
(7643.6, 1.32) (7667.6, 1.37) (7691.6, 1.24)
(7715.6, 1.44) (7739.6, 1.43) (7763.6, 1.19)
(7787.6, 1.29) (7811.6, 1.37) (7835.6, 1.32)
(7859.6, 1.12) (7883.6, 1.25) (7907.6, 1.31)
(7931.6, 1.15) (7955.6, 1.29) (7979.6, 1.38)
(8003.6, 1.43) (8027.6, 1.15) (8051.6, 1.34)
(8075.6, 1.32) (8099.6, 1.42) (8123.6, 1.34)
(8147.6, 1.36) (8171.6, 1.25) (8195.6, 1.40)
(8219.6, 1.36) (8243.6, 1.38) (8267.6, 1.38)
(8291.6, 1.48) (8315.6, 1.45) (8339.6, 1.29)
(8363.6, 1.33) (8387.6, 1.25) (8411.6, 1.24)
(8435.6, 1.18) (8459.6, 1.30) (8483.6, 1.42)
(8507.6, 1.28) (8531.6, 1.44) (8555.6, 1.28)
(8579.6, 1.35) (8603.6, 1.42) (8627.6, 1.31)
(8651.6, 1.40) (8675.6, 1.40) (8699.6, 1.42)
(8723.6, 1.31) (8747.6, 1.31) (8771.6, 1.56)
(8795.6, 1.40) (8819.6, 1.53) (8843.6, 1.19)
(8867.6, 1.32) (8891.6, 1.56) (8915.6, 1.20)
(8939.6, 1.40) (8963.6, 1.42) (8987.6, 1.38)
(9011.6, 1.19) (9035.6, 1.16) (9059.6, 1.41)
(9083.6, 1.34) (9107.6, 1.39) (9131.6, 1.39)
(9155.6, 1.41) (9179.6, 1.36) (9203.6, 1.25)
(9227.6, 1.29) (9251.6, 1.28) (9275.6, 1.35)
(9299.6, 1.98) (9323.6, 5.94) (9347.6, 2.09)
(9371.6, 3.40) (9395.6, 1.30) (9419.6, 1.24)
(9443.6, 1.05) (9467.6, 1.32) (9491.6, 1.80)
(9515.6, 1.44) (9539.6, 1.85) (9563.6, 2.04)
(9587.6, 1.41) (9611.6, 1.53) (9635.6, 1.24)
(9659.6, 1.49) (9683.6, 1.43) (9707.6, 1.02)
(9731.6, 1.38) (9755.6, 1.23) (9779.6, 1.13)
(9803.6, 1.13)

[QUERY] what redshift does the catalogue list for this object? 0.42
